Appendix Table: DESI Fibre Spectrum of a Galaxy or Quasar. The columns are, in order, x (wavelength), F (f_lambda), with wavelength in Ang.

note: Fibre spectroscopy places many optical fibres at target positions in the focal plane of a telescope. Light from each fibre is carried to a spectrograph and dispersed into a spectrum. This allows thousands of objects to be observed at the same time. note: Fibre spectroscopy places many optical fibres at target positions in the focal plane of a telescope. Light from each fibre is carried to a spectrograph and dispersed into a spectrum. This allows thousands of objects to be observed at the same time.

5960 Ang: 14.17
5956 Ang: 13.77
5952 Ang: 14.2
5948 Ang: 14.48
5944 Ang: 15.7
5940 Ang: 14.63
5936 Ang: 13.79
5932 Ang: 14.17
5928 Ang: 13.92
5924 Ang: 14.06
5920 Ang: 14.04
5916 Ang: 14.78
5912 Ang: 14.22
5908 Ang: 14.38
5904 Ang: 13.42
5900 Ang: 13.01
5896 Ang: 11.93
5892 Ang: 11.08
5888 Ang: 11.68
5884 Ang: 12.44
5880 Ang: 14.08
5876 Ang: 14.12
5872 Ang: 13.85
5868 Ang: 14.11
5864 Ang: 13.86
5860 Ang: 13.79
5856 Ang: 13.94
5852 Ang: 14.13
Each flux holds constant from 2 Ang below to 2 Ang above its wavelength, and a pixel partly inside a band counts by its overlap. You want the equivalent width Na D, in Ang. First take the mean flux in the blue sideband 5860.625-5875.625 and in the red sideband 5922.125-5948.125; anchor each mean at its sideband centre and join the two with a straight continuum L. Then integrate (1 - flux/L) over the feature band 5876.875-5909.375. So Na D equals 3.1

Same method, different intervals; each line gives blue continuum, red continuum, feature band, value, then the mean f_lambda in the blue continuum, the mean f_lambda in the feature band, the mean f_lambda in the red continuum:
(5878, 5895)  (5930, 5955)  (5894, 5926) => -1.25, 12.3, 13.7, 14.5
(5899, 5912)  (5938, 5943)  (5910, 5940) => 0.37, 13.7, 14.2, 14.8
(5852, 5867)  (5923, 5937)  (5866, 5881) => -0.11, 13.9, 14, 14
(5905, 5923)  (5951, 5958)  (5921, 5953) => -0.61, 14.3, 14.4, 14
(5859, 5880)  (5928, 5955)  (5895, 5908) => 0.99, 14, 13.1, 14.4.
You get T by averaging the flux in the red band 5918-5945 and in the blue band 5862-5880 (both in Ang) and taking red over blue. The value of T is 1.02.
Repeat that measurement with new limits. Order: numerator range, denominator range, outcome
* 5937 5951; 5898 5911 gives 1.08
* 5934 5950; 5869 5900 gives 1.14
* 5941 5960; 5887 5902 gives 1.21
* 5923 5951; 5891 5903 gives 1.18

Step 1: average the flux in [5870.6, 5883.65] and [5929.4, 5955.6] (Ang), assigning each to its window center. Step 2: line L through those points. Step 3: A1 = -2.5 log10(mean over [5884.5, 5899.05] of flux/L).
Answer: 0.187 mag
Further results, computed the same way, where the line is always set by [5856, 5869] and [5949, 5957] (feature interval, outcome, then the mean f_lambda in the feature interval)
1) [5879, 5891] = 0.12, 12.5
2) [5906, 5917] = -0.03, 14.4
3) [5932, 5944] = -0.03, 14.5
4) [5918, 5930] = 0.00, 14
